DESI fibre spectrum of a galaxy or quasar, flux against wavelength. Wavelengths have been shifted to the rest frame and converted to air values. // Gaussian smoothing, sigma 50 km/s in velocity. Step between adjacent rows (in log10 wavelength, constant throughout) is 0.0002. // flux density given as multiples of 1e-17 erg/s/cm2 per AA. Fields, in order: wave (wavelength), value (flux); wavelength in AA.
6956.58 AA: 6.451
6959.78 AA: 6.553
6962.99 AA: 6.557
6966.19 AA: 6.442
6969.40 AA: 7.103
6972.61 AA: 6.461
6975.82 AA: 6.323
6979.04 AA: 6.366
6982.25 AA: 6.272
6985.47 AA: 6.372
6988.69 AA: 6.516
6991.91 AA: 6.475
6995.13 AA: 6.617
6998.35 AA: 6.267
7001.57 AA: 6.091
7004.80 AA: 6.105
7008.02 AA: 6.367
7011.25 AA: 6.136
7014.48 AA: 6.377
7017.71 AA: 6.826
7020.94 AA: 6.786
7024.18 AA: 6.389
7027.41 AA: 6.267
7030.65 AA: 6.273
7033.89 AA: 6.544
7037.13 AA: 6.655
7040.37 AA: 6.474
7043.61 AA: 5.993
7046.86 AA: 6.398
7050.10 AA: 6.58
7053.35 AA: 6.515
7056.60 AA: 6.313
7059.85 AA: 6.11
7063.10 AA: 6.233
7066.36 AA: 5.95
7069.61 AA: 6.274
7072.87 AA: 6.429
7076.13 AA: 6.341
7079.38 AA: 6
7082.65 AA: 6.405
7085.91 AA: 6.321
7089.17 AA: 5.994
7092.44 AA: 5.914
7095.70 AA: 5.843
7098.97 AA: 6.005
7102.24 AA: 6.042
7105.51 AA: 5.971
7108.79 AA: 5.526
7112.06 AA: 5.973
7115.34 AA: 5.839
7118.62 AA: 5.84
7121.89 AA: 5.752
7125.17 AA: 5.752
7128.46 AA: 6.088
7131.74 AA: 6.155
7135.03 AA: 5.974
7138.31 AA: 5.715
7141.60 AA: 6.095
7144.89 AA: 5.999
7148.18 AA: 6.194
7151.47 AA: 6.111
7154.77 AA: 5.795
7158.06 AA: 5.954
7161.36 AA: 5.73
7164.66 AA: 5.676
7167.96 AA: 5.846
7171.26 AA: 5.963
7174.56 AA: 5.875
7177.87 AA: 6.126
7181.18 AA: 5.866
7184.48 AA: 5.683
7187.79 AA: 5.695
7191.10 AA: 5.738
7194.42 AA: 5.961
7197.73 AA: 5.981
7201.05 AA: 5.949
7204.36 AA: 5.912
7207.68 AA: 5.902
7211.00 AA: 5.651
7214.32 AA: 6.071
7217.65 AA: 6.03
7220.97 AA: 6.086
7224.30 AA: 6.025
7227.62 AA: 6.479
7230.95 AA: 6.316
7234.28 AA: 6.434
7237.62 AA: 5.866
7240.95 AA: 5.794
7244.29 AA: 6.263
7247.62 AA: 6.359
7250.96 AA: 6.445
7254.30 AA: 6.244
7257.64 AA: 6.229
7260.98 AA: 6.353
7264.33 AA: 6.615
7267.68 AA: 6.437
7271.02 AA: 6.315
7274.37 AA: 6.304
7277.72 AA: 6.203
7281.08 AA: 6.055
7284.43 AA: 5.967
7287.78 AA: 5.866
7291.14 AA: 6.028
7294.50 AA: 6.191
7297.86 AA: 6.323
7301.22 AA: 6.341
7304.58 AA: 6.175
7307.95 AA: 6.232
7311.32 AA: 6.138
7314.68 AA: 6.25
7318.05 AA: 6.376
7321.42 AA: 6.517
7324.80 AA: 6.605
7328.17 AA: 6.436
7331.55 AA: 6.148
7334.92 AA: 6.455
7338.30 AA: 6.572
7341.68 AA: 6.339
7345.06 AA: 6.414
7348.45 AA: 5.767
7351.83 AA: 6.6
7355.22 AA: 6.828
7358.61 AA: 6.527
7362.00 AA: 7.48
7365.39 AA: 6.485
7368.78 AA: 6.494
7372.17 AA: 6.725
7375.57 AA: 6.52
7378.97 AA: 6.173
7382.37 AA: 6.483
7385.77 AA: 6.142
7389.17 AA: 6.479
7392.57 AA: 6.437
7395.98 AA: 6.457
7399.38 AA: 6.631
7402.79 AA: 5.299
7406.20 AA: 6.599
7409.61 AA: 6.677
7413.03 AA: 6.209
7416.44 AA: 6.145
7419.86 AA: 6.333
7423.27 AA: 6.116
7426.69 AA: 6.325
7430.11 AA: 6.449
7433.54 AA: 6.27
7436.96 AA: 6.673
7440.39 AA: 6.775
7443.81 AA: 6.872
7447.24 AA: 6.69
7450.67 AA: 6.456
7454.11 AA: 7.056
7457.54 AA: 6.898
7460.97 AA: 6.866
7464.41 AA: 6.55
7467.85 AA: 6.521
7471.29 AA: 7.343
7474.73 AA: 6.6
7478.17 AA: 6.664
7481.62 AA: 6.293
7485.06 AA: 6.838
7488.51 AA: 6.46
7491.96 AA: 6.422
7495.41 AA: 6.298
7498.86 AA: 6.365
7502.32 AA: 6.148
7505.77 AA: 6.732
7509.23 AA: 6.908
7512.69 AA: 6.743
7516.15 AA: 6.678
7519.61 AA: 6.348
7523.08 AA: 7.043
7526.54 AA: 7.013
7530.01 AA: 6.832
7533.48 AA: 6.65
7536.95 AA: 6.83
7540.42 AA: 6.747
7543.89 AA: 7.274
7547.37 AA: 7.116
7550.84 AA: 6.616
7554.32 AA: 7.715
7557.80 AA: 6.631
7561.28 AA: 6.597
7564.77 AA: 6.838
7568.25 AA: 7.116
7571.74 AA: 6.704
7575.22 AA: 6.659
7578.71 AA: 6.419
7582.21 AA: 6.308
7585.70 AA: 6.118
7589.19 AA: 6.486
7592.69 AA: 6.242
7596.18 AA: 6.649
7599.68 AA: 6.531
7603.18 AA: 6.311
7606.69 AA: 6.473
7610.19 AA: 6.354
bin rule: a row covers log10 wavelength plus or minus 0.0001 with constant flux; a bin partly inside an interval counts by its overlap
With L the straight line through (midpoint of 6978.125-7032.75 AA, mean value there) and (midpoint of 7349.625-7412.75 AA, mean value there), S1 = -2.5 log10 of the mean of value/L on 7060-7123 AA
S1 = 0.065 mag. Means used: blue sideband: 6.38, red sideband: 6.49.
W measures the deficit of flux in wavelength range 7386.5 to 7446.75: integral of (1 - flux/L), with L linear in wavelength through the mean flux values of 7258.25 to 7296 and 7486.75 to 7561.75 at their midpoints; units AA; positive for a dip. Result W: 1.02 AA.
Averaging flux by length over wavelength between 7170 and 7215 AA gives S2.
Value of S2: 5.88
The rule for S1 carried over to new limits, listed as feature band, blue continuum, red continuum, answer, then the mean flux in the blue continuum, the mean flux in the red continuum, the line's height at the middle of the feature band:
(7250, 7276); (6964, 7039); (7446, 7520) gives 0.03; 6.44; 6.64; 6.54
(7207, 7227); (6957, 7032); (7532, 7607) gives 0.09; 6.43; 6.69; 6.53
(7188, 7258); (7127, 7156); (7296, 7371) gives 0.02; 6.02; 6.43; 6.19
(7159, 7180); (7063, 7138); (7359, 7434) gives 0.04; 6.02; 6.41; 6.11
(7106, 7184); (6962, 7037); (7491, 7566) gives 0.11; 6.44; 6.75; 6.52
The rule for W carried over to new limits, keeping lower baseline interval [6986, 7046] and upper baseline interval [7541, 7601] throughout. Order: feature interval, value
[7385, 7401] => 0.40 AA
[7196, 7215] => 1.76 AA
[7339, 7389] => 0.71 AA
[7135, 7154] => 1.36 AA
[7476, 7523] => 0.84 AA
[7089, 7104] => 1.13 AA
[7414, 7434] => 1.07 AA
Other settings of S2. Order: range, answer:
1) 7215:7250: 6.17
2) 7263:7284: 6.3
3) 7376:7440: 6.34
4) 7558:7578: 6.75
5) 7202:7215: 5.88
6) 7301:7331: 6.33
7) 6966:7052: 6.42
